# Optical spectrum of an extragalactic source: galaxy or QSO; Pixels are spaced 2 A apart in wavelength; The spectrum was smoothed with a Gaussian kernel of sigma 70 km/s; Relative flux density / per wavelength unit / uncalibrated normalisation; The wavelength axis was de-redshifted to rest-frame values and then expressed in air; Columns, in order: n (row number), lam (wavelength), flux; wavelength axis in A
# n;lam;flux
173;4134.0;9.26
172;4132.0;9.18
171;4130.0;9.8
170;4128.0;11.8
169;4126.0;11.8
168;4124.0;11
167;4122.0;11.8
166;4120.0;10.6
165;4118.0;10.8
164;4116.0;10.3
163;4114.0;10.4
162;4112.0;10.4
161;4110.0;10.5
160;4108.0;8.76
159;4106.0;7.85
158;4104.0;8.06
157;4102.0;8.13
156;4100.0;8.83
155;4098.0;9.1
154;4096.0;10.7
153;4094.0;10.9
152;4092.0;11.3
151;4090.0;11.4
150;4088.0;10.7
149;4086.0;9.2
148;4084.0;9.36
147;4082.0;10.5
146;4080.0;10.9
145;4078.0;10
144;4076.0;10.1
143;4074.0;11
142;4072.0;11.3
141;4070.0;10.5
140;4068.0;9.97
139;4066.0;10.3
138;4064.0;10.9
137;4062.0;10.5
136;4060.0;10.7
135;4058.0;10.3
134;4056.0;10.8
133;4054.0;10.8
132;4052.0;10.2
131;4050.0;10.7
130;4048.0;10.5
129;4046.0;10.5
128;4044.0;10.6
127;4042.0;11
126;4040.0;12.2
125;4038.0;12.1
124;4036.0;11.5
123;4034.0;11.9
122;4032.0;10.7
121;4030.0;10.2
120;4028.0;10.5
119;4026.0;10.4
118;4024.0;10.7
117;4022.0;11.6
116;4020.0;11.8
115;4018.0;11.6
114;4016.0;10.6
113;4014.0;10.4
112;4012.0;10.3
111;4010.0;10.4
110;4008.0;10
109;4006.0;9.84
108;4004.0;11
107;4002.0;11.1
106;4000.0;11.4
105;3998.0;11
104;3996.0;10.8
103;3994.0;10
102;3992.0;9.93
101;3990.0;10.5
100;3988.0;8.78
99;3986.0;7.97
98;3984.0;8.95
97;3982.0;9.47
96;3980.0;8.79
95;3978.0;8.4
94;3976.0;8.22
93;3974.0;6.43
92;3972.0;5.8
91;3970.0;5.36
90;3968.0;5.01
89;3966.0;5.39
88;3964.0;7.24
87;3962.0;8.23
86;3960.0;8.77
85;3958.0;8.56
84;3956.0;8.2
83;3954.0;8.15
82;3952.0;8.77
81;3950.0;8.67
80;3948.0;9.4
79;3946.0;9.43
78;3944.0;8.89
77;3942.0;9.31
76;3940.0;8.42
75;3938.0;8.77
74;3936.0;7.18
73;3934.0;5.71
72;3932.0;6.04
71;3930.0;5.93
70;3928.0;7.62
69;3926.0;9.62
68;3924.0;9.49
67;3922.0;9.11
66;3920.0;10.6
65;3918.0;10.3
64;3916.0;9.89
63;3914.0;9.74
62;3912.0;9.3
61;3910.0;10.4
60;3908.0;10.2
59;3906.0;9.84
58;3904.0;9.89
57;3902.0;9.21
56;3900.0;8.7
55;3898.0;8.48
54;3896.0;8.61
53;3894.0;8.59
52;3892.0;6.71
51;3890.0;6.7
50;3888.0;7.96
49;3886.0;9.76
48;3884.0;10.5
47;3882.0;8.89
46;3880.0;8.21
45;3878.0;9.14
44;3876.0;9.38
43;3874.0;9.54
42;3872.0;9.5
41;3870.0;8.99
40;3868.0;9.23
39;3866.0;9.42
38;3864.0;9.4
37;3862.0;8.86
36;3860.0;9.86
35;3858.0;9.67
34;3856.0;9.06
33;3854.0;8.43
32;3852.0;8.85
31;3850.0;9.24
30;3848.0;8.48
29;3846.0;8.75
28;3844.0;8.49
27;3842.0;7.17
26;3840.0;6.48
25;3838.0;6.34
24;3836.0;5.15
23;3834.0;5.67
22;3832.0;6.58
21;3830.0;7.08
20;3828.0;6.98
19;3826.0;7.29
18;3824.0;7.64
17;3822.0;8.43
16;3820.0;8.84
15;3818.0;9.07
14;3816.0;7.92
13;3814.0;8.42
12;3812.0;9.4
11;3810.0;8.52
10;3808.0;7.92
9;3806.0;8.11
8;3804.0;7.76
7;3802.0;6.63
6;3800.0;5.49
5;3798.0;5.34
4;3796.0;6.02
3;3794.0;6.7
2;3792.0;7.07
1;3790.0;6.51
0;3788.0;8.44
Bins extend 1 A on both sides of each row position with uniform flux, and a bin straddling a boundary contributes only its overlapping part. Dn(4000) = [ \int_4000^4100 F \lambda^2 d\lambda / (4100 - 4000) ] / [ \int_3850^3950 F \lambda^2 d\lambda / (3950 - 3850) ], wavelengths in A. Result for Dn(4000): 1.3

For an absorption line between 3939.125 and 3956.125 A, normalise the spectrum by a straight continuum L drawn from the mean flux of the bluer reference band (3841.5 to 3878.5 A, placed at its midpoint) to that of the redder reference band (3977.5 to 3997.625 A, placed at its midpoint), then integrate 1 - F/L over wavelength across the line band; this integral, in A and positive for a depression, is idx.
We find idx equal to 0.9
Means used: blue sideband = 9.05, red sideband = 9.43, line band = 8.84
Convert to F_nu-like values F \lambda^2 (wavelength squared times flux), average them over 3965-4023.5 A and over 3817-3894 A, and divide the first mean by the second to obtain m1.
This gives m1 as 1.21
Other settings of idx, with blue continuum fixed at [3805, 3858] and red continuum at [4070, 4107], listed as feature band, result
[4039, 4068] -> -3.0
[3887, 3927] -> -3.1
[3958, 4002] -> 3.1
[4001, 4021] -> -2.9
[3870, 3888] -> -2.2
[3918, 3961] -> 1.5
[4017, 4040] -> -4.2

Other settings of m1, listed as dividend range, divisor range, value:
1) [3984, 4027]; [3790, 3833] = 1.55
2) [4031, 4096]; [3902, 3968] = 1.33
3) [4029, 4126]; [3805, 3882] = 1.41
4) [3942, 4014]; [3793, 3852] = 1.29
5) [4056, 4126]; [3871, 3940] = 1.28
